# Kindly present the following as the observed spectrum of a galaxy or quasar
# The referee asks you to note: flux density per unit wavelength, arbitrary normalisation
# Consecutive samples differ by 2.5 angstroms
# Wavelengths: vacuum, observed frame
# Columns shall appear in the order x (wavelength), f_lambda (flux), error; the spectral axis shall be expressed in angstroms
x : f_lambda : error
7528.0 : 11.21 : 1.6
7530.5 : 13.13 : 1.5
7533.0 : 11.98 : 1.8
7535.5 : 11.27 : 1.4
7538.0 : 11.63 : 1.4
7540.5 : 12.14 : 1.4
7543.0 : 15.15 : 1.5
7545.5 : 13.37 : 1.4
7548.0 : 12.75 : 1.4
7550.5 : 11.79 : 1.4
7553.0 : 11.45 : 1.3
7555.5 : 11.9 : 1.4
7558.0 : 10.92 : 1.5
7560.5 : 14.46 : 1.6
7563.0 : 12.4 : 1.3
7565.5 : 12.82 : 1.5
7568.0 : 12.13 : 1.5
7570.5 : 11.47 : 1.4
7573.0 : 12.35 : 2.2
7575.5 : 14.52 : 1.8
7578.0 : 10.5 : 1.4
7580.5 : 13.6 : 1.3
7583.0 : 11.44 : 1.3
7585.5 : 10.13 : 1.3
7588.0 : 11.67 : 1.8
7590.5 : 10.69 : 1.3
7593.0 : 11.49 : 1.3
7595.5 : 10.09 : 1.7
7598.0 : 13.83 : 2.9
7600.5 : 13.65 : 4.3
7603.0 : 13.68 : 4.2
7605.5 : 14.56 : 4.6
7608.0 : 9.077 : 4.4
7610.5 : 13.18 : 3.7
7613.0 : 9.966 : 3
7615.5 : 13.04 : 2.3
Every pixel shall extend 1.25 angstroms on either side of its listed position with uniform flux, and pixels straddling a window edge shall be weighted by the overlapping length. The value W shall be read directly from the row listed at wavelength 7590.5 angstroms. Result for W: 10.69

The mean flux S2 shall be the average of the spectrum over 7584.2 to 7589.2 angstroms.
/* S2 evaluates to 10.9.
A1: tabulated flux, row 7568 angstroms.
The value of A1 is 12.13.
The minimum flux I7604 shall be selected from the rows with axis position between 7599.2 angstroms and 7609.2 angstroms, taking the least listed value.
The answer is 9.077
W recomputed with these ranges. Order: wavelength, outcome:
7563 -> 12.4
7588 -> 11.67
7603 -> 13.68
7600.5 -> 13.65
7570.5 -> 11.47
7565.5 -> 12.82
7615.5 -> 13.04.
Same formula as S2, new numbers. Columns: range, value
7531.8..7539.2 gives 11.6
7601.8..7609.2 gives 12.5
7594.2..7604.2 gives 12.8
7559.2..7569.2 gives 12.9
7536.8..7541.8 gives 11.9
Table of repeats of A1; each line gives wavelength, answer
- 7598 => 13.83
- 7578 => 10.5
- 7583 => 11.44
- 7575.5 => 14.52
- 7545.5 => 13.37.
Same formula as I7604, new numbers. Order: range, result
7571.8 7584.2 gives 10.5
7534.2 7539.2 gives 11.27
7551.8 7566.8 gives 10.92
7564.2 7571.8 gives 11.47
